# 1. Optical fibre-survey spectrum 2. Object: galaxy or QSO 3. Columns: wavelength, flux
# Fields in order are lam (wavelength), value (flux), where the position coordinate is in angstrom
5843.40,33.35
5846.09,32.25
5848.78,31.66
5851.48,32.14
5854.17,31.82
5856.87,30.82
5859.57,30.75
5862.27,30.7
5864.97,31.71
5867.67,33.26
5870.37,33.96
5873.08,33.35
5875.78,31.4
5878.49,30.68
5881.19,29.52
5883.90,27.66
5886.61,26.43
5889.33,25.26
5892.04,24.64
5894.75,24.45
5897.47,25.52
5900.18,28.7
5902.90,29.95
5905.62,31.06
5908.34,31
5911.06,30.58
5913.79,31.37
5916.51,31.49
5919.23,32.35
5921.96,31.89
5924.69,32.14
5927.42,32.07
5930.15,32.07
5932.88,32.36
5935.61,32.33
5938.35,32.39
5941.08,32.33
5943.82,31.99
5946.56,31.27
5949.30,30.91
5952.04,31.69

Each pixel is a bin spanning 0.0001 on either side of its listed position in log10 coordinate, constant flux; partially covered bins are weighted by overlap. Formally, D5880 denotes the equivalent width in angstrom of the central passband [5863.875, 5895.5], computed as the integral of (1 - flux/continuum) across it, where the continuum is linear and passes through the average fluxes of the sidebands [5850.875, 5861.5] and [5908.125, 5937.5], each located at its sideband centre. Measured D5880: 2.0 angstrom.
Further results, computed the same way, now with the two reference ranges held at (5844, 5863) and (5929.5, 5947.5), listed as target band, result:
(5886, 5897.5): 2.4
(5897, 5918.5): 1.1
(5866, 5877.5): -0.4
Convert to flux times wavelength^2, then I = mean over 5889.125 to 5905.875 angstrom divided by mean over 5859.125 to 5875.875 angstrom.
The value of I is 0.8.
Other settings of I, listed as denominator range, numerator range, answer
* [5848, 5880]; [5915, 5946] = 1.03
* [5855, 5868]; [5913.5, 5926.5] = 1.04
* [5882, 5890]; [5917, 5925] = 1.21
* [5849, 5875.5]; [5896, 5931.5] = 0.98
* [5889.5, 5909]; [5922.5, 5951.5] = 1.17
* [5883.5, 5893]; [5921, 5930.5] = 1.25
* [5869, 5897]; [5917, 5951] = 1.14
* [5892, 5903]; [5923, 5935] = 1.23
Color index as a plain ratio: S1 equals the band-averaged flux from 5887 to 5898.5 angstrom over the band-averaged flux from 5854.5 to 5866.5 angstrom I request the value 0.81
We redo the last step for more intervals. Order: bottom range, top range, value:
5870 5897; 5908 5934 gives 1.12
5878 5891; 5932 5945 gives 1.17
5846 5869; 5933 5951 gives 1.01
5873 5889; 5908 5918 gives 1.06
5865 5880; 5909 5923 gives 0.97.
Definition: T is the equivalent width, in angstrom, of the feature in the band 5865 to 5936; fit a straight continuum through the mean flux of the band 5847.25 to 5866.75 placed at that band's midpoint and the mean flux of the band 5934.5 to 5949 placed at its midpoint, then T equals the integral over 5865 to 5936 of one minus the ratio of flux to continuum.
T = 3.3 angstrom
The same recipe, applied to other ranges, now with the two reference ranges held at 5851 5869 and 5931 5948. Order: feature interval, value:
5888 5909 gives 2.9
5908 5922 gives 0.2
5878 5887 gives 0.9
